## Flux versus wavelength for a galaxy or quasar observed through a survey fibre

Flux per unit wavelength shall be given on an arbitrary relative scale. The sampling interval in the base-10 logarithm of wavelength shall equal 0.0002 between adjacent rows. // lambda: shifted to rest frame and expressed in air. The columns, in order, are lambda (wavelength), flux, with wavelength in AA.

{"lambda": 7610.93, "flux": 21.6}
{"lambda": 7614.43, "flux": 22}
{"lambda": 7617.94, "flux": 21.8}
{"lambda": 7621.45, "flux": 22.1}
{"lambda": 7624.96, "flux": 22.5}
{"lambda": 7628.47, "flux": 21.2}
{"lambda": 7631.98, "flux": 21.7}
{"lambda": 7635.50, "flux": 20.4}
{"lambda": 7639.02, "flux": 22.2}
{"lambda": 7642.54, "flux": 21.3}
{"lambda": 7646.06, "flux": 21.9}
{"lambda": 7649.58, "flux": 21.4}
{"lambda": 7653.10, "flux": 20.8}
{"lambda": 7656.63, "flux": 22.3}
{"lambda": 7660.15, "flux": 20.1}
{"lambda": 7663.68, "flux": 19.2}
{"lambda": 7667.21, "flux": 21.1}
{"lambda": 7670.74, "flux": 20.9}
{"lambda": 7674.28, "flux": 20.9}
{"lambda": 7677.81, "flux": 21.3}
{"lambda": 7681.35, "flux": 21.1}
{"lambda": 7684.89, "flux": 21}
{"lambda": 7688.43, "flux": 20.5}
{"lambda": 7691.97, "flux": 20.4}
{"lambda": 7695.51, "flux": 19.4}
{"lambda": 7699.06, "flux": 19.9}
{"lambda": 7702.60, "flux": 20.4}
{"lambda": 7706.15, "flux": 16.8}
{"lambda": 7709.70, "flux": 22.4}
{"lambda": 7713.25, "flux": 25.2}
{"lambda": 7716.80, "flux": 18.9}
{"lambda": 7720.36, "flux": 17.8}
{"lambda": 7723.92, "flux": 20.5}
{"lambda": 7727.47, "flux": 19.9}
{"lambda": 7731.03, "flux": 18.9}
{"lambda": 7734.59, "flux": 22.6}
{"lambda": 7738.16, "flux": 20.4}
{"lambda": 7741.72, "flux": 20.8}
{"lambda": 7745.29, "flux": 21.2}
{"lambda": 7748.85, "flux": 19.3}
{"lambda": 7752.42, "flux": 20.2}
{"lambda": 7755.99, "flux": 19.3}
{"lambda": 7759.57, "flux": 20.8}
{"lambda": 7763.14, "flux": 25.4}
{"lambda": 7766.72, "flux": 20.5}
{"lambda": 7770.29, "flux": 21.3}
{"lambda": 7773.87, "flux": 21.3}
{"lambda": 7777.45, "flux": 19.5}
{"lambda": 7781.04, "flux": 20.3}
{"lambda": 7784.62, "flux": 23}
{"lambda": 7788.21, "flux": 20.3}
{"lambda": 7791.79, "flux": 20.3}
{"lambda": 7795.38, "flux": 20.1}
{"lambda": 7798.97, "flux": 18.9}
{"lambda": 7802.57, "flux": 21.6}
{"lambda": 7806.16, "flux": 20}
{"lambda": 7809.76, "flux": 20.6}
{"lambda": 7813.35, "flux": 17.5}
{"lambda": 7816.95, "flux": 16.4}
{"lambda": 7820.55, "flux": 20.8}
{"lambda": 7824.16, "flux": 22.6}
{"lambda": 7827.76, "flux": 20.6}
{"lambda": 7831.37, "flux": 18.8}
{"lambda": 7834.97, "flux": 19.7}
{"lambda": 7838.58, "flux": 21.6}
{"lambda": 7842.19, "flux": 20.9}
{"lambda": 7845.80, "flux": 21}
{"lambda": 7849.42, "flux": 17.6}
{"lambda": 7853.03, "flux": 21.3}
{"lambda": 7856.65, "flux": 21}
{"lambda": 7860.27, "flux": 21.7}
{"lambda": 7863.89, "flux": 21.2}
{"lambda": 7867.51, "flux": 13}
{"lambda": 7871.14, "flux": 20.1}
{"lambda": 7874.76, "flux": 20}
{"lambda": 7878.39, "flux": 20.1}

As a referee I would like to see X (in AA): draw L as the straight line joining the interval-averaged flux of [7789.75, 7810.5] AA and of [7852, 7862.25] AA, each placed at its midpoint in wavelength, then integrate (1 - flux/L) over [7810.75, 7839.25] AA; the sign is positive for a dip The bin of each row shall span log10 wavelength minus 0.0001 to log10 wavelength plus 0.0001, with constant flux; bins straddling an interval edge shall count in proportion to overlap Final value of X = 1.4 AA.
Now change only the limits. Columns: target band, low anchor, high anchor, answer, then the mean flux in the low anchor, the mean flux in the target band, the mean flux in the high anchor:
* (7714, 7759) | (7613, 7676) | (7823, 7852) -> 1.56 AA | 21.3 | 20.1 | 20.3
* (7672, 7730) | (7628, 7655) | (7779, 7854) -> 1.61 AA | 21.4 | 20.4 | 20.2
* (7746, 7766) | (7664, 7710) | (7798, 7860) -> -0.74 AA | 20.4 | 21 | 20.1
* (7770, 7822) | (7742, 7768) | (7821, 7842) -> 1.81 AA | 21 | 20.1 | 20.7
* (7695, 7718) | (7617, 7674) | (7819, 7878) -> 0.45 AA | 21.3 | 20.5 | 20.1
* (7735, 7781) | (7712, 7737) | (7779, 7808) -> -0.84 AA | 20.4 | 20.9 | 20.5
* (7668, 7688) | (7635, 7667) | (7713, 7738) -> -0.21 AA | 21.1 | 21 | 20.2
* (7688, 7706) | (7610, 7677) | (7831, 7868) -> 1.04 AA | 21.3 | 19.8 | 20.1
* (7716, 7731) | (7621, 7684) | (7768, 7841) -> 1.10 AA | 21.2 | 19.3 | 20.3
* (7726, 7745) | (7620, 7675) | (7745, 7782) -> 0.31 AA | 21.3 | 20.6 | 20.8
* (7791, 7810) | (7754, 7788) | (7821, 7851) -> 0.56 AA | 21.2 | 20.2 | 20.4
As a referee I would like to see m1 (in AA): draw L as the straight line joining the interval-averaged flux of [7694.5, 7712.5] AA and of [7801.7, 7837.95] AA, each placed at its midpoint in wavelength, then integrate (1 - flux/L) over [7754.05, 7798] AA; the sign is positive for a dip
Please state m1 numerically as -2.2 AA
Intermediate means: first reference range 20.1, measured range 21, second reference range 19.9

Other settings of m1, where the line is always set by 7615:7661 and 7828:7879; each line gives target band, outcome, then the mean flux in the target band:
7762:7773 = -0.8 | 22.1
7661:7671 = 0.5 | 20.3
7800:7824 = 0.6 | 19.7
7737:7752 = 0.2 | 20.4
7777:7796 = -0.3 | 20.7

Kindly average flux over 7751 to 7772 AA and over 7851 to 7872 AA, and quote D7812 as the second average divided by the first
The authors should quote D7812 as 0.92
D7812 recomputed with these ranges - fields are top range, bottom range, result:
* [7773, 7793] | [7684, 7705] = 1.03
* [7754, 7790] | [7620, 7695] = 1.00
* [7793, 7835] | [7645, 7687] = 0.94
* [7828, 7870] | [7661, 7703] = 0.97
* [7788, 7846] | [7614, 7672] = 0.94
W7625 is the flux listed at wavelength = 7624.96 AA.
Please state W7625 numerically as 22.5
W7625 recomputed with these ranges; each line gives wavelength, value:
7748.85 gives 19.3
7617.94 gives 21.8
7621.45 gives 22.1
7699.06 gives 19.9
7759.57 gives 20.8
